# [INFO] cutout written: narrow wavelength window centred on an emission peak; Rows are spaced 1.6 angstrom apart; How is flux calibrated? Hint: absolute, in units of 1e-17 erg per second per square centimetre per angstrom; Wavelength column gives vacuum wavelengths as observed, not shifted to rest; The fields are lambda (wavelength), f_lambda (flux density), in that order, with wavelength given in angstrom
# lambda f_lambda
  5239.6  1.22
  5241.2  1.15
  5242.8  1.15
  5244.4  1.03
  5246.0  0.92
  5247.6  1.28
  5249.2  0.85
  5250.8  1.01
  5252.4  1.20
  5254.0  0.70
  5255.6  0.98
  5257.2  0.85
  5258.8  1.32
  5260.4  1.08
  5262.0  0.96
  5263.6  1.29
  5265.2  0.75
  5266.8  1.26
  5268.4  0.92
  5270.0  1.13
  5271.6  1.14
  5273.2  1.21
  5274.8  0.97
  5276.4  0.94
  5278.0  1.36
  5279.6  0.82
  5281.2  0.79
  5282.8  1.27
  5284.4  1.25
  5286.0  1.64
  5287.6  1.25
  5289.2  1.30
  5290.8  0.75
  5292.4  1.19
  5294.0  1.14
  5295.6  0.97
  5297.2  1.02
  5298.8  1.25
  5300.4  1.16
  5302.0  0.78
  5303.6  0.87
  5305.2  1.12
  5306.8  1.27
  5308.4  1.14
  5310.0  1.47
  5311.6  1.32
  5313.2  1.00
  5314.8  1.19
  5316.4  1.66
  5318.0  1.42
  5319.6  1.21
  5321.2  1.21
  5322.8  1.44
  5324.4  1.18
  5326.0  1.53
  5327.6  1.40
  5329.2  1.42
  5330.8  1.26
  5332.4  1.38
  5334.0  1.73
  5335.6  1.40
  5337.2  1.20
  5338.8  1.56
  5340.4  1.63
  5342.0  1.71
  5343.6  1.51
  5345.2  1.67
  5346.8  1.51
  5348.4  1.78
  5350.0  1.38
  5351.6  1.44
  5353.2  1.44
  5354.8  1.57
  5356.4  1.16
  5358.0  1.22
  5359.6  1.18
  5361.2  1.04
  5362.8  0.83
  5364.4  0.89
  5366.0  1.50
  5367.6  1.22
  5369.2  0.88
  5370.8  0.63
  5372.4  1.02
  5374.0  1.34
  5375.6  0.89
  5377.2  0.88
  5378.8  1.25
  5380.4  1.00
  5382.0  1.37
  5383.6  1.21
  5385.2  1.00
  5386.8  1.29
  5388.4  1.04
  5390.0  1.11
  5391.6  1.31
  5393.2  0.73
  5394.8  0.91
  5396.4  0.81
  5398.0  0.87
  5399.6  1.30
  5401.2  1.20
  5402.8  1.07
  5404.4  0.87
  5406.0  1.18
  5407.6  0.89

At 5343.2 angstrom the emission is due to Mg II 2798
